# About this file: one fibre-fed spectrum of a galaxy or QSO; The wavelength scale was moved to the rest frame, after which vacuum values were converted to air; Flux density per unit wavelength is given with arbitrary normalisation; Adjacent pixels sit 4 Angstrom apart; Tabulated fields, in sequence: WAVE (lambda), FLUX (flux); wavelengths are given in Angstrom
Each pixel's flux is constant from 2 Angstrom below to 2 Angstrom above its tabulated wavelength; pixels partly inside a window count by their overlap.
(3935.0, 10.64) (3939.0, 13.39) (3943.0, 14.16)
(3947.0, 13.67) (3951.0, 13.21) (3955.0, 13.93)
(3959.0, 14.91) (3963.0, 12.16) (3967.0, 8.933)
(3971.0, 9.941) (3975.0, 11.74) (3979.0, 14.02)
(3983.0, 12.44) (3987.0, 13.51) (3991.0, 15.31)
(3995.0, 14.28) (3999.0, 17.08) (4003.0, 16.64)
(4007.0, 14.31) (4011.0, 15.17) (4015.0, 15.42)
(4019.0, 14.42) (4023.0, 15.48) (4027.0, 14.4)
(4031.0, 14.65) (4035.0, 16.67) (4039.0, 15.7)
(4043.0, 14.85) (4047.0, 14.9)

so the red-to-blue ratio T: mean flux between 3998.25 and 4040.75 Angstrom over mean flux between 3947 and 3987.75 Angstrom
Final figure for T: 1.23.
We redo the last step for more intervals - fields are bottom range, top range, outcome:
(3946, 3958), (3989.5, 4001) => 1.14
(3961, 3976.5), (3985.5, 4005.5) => 1.44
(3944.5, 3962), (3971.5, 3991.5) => 0.94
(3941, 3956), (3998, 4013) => 1.14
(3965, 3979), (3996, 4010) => 1.47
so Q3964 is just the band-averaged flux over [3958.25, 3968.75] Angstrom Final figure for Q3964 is 11.7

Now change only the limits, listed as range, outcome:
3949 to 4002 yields 13.3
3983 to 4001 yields 14.8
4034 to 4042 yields 16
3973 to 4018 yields 14.5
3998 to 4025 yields 15.4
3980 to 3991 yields 13.5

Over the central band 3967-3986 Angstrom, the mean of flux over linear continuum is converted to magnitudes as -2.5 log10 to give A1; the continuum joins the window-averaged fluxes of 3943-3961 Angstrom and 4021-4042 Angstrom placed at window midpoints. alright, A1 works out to 0.22 mag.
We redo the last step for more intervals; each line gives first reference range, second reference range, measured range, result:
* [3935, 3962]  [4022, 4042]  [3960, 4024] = 0.06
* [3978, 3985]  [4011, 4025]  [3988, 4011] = -0.10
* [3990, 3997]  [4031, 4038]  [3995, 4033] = 0.01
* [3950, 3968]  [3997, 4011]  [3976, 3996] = 0.07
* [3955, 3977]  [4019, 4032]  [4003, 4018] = -0.08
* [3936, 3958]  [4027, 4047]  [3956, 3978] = 0.19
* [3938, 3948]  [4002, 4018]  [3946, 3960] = 0.01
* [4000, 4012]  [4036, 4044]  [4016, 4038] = 0.02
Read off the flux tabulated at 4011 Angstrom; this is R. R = 15.17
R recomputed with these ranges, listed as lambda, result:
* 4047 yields 14.9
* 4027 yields 14.4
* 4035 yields 16.67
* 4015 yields 15.42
